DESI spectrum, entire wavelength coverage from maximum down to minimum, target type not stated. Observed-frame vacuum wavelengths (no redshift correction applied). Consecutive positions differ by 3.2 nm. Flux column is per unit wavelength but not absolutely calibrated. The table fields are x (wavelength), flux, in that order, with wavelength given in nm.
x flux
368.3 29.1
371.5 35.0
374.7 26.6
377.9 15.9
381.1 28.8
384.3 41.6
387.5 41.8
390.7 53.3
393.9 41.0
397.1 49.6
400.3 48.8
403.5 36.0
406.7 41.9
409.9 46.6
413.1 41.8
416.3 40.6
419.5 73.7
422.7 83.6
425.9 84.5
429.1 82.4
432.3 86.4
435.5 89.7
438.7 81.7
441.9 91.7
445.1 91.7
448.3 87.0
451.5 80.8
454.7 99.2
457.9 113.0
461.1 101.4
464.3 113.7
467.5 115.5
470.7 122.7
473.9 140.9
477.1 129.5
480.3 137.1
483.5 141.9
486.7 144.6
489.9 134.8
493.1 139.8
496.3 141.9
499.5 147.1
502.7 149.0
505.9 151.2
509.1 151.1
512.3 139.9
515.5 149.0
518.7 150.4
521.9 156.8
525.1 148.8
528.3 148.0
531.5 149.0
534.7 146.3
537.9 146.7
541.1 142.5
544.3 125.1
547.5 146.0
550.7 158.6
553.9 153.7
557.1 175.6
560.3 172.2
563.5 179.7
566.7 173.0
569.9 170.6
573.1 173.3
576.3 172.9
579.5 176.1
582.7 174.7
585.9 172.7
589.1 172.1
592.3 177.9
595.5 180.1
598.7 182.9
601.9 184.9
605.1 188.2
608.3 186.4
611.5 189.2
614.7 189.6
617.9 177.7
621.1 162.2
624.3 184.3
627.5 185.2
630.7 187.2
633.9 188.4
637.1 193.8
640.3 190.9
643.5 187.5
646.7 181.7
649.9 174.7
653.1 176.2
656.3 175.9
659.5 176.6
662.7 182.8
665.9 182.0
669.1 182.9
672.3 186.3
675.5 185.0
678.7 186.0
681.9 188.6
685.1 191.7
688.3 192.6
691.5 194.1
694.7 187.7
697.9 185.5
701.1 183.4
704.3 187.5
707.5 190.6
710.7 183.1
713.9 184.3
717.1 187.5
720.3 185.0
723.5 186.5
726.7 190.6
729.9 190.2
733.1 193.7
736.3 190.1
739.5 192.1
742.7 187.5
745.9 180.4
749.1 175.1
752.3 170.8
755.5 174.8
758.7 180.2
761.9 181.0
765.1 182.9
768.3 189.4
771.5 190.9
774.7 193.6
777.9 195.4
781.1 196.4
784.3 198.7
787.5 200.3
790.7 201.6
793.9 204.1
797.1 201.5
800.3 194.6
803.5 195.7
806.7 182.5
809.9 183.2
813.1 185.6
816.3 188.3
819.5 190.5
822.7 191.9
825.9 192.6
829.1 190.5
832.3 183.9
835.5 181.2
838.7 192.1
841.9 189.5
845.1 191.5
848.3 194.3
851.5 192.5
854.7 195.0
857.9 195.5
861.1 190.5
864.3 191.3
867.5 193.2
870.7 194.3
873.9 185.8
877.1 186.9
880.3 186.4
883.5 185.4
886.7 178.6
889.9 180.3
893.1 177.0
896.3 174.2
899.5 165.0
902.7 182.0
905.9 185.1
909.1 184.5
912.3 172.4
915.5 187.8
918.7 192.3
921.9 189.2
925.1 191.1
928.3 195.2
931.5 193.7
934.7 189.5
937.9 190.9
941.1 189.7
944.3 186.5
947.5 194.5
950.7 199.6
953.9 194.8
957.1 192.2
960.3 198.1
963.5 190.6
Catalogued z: 0.05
